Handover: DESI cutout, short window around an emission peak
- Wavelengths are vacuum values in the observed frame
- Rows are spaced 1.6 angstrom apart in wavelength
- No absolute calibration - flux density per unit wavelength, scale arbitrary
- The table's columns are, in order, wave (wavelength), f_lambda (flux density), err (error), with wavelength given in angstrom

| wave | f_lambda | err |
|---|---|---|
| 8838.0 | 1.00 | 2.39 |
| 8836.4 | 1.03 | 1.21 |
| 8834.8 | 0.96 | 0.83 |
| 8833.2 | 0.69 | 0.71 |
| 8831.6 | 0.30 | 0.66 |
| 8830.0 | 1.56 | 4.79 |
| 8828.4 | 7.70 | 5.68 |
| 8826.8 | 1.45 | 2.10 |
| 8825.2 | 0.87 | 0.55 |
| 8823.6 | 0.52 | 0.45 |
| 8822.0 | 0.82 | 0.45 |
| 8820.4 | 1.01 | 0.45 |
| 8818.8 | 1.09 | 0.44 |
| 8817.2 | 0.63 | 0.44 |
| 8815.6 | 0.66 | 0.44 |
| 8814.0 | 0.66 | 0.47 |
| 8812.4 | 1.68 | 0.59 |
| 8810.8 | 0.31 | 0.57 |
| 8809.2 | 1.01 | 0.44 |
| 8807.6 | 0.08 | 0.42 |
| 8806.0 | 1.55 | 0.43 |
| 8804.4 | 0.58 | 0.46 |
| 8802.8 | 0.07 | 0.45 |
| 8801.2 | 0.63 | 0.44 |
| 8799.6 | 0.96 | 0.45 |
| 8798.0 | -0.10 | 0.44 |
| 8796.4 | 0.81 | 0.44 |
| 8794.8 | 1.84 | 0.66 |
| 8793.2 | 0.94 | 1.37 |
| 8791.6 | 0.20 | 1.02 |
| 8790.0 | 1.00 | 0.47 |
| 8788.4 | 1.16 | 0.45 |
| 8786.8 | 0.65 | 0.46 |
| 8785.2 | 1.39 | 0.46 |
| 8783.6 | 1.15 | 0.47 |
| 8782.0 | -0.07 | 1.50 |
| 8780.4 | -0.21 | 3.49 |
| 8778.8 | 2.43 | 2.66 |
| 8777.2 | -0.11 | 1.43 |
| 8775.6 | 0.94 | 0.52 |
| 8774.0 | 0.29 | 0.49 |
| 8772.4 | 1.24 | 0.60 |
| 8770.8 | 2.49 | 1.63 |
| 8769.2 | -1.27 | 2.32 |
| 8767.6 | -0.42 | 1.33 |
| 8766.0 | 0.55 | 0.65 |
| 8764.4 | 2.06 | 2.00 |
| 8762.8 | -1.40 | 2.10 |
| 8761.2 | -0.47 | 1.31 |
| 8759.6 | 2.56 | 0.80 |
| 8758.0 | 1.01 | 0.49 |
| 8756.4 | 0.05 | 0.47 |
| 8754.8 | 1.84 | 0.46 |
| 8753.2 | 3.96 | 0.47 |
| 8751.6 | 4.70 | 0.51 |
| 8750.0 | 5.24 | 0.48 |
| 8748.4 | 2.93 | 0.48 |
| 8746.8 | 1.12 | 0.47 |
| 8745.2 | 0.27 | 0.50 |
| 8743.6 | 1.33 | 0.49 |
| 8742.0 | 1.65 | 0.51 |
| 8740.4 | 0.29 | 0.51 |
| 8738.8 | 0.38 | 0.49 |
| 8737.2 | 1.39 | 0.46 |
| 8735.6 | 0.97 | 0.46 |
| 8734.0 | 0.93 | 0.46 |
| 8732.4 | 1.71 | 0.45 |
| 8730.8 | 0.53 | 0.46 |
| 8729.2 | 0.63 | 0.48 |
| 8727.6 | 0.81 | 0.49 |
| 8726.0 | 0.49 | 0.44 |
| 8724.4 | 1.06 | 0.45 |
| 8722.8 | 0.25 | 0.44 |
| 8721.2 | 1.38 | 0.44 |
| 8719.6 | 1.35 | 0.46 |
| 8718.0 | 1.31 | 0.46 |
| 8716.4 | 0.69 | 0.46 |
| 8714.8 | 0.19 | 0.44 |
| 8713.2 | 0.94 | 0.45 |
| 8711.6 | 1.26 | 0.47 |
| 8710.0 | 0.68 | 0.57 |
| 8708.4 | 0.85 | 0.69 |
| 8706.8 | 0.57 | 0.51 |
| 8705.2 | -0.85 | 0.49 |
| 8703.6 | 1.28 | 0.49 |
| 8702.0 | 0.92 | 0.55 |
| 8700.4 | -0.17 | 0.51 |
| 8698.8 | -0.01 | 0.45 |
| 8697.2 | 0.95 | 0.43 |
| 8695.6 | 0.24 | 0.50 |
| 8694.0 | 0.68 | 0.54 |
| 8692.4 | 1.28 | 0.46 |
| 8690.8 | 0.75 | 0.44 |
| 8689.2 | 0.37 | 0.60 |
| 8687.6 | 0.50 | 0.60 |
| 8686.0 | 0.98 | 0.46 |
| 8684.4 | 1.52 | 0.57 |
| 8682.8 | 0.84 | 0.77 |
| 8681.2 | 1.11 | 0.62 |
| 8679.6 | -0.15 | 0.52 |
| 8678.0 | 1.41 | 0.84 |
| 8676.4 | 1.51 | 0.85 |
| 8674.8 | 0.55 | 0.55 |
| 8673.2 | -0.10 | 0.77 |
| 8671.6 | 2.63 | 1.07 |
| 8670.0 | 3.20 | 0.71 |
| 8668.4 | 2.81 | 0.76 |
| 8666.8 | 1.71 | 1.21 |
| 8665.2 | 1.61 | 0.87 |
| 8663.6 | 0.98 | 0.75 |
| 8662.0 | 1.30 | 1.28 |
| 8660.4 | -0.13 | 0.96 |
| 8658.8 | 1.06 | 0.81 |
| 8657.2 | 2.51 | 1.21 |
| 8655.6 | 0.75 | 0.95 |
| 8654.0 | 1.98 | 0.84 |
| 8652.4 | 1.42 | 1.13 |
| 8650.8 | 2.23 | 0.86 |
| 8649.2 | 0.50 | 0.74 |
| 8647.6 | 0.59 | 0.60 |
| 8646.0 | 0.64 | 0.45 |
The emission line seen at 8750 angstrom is [O III]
